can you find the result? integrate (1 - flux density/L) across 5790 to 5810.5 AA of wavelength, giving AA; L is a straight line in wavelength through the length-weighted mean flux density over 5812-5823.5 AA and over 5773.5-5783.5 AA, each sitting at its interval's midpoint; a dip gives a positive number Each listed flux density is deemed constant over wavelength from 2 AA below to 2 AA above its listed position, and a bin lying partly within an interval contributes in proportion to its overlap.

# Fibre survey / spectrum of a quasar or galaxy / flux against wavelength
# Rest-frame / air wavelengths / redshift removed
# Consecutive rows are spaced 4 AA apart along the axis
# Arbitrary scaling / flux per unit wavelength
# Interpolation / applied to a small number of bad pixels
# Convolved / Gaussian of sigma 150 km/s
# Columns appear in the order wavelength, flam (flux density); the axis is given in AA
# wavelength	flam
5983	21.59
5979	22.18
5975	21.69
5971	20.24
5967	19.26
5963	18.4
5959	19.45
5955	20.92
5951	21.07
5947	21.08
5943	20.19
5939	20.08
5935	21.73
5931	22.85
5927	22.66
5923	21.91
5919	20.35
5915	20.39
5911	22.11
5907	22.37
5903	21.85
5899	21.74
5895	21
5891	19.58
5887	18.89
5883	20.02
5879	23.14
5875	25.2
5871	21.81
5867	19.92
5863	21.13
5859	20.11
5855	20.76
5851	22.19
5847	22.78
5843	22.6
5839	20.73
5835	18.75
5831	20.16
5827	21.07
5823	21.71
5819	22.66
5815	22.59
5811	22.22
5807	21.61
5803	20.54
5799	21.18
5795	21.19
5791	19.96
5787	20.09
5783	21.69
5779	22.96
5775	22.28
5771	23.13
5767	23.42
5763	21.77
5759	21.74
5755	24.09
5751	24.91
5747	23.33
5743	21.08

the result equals 1.24 AA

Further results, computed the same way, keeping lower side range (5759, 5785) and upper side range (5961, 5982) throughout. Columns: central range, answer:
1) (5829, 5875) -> 1.0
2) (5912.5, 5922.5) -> 0.1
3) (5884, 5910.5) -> 0.3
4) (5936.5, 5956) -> 0.0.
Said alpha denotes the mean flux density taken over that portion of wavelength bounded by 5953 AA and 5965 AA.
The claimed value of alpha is 19.6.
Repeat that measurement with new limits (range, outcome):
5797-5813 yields 21.4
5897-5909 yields 22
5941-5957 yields 20.8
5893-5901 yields 21.4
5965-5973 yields 19.8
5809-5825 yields 22.3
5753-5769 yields 22.8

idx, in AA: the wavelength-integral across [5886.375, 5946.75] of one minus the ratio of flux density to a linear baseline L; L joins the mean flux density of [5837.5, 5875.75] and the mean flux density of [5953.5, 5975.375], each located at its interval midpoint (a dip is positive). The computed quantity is -1.8 AA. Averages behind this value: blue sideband 21.6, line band 21.2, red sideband 19.8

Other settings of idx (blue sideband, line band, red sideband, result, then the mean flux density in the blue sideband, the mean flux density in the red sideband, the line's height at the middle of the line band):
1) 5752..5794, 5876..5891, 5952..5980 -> 0.2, 22.2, 20.3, 21.1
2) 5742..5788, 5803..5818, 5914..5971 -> 0.1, 22.6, 20.7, 22.1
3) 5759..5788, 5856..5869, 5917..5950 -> 0.8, 22.2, 21.3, 21.7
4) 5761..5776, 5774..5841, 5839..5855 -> 3.4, 22.7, 22.1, 22.4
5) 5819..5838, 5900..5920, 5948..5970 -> -1.3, 20.7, 19.9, 20.2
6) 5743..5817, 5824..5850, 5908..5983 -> 0.8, 22.1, 21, 21.7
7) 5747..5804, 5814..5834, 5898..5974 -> 0.3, 22.1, 21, 21.8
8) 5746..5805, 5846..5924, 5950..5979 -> -1.1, 22.1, 20.3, 21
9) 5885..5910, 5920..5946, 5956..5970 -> -1.9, 21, 19.3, 20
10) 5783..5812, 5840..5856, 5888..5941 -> -0.7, 21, 21.4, 21.2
